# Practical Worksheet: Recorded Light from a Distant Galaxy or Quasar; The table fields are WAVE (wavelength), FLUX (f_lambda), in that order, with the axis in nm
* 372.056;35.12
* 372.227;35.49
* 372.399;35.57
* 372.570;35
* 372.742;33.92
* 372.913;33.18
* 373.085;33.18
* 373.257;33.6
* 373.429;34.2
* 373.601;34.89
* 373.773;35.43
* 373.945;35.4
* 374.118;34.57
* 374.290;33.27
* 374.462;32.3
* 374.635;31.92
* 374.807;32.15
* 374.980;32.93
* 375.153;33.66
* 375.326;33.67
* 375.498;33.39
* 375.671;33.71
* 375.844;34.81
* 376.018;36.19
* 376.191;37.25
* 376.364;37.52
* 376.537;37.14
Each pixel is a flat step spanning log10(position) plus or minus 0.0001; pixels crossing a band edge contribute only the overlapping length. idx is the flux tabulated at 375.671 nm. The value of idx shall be 33.71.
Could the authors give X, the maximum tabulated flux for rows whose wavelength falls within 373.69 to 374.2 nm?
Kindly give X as 35.43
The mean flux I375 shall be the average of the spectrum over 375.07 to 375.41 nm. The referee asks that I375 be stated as 33.6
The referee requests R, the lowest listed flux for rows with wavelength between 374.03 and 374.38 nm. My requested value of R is 33.27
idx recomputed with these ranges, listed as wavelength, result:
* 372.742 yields 33.92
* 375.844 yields 34.81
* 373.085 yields 33.18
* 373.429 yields 34.2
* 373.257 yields 33.6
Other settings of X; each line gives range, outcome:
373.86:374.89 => 35.4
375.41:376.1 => 36.19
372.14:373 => 35.57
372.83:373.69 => 34.89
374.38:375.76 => 33.71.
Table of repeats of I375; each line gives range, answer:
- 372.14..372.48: 35.5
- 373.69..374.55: 34.2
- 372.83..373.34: 33.3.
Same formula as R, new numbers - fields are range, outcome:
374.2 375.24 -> 31.92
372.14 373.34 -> 33.18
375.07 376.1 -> 33.39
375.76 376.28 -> 34.81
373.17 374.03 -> 33.6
